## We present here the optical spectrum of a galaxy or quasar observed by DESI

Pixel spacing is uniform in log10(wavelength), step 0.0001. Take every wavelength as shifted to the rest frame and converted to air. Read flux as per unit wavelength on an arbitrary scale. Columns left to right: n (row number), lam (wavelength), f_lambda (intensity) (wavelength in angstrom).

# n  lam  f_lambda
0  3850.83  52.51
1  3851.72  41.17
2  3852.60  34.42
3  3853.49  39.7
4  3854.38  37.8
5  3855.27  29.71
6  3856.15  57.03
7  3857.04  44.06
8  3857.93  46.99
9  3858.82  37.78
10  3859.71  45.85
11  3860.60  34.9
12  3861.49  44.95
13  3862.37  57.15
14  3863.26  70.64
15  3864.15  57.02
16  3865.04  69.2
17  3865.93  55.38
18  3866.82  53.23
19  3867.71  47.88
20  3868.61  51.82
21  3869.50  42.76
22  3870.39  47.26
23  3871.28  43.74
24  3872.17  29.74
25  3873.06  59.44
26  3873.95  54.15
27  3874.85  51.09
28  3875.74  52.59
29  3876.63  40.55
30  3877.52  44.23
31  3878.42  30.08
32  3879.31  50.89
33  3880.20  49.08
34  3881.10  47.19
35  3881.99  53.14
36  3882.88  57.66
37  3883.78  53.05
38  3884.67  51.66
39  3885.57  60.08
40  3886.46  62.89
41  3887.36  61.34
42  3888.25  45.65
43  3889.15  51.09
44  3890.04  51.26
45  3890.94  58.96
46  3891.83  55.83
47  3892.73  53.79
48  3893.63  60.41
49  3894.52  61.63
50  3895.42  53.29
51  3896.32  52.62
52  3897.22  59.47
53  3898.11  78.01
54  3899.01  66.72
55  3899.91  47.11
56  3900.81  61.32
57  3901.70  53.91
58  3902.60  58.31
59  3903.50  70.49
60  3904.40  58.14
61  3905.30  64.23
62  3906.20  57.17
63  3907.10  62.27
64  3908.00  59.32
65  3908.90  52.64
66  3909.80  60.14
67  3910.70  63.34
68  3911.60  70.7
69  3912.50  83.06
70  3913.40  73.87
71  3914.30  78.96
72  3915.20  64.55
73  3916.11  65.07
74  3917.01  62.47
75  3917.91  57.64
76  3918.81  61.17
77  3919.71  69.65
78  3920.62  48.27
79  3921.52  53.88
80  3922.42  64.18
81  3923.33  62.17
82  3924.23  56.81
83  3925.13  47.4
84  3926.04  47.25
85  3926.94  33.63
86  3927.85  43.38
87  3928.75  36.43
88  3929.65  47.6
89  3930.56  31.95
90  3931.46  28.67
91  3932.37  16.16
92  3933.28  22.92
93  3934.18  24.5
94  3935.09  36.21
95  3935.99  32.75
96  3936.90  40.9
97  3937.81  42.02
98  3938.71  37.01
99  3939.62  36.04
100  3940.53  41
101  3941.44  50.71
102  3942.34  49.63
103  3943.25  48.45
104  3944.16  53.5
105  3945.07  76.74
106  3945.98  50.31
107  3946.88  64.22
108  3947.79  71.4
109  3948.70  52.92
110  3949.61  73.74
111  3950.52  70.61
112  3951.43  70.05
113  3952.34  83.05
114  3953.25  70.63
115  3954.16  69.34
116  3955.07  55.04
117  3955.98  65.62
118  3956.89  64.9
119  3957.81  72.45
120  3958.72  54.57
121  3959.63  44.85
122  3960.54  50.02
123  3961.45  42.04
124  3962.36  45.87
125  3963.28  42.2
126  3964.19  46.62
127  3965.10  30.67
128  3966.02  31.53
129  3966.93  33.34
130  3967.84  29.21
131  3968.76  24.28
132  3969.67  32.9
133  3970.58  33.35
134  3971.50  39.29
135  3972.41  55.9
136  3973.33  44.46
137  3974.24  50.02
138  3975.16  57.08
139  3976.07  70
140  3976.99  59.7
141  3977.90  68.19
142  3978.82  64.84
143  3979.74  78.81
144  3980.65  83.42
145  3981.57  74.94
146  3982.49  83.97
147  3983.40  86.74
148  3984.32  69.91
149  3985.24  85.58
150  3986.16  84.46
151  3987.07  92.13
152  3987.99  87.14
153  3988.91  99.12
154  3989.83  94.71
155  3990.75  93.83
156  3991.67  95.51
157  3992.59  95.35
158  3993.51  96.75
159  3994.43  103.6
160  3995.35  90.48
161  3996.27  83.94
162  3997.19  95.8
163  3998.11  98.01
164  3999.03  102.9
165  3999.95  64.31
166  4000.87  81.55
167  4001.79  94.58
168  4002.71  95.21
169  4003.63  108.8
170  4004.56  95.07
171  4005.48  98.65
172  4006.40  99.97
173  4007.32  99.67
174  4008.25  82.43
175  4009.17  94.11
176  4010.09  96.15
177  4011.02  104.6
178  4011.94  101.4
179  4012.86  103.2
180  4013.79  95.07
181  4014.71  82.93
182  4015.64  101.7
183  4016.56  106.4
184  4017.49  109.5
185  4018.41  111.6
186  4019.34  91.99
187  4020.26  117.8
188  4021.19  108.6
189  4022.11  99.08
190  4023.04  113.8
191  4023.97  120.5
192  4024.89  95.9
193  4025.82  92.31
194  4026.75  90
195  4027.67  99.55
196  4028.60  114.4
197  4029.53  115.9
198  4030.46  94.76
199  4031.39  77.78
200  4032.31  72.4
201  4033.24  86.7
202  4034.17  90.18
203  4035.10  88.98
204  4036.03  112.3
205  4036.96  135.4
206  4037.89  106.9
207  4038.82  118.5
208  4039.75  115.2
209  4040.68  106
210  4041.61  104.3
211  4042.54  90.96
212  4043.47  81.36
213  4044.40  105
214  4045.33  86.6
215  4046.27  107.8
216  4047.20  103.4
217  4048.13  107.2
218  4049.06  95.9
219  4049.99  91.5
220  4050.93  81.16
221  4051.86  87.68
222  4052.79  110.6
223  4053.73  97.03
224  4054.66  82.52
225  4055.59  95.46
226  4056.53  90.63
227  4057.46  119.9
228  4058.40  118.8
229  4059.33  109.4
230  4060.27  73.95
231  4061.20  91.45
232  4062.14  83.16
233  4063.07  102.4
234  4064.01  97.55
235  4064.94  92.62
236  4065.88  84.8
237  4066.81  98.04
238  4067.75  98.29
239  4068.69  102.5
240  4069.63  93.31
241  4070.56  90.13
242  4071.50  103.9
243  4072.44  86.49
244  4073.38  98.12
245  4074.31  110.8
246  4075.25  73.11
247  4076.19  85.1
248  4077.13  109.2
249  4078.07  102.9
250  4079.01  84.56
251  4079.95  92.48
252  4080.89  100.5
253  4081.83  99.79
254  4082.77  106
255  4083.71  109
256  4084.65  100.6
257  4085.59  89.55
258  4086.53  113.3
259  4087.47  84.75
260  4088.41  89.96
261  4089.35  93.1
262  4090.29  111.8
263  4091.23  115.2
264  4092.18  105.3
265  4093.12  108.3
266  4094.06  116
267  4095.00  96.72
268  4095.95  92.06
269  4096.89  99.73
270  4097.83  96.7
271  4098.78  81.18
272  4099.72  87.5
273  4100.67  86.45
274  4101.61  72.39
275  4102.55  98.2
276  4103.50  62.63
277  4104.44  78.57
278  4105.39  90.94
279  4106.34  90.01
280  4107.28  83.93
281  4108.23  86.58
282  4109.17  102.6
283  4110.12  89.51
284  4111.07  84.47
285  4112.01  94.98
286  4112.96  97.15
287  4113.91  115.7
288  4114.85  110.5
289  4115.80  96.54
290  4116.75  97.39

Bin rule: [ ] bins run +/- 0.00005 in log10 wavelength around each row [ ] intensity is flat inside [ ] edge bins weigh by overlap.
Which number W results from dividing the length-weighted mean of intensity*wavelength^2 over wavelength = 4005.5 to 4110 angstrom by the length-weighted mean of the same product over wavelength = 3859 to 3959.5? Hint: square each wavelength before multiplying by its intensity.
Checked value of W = 1.93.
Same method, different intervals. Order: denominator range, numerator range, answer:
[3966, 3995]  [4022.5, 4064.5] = 1.47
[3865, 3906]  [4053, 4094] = 2.00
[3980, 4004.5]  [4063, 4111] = 1.10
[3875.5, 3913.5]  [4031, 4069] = 1.85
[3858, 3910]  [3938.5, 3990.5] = 1.16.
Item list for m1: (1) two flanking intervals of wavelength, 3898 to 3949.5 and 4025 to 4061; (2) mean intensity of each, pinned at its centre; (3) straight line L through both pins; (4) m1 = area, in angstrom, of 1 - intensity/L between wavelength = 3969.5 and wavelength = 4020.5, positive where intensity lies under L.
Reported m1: -2.8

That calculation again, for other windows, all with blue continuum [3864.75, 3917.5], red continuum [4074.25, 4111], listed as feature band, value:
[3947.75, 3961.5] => 1.0 angstrom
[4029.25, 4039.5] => -2.0 angstrom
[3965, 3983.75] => 4.7 angstrom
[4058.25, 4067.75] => -0.6 angstrom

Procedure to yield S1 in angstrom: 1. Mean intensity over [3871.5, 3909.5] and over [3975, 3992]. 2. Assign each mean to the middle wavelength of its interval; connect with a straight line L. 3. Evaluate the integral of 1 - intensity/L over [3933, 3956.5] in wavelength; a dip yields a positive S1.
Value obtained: 5.6 angstrom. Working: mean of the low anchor 54.8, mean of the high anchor 80.8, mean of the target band 53.7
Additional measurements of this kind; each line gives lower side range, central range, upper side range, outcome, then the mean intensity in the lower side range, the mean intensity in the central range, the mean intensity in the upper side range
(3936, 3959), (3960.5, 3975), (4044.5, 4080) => 5.7 angstrom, 58.1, 39.5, 95.9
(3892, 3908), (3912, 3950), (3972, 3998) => 9.1 angstrom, 59.8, 50.9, 80.5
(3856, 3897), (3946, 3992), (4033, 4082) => 7.7 angstrom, 51.3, 62.7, 97.8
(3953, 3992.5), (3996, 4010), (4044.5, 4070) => -3.5 angstrom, 62.1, 93.3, 96.5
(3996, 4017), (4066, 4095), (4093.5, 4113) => -2.5 angstrom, 95.2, 98.9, 89.8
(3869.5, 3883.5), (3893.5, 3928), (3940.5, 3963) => -4.8 angstrom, 47.3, 60.3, 59.9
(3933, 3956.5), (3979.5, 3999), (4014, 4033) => -2.3 angstrom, 53.7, 89.7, 101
